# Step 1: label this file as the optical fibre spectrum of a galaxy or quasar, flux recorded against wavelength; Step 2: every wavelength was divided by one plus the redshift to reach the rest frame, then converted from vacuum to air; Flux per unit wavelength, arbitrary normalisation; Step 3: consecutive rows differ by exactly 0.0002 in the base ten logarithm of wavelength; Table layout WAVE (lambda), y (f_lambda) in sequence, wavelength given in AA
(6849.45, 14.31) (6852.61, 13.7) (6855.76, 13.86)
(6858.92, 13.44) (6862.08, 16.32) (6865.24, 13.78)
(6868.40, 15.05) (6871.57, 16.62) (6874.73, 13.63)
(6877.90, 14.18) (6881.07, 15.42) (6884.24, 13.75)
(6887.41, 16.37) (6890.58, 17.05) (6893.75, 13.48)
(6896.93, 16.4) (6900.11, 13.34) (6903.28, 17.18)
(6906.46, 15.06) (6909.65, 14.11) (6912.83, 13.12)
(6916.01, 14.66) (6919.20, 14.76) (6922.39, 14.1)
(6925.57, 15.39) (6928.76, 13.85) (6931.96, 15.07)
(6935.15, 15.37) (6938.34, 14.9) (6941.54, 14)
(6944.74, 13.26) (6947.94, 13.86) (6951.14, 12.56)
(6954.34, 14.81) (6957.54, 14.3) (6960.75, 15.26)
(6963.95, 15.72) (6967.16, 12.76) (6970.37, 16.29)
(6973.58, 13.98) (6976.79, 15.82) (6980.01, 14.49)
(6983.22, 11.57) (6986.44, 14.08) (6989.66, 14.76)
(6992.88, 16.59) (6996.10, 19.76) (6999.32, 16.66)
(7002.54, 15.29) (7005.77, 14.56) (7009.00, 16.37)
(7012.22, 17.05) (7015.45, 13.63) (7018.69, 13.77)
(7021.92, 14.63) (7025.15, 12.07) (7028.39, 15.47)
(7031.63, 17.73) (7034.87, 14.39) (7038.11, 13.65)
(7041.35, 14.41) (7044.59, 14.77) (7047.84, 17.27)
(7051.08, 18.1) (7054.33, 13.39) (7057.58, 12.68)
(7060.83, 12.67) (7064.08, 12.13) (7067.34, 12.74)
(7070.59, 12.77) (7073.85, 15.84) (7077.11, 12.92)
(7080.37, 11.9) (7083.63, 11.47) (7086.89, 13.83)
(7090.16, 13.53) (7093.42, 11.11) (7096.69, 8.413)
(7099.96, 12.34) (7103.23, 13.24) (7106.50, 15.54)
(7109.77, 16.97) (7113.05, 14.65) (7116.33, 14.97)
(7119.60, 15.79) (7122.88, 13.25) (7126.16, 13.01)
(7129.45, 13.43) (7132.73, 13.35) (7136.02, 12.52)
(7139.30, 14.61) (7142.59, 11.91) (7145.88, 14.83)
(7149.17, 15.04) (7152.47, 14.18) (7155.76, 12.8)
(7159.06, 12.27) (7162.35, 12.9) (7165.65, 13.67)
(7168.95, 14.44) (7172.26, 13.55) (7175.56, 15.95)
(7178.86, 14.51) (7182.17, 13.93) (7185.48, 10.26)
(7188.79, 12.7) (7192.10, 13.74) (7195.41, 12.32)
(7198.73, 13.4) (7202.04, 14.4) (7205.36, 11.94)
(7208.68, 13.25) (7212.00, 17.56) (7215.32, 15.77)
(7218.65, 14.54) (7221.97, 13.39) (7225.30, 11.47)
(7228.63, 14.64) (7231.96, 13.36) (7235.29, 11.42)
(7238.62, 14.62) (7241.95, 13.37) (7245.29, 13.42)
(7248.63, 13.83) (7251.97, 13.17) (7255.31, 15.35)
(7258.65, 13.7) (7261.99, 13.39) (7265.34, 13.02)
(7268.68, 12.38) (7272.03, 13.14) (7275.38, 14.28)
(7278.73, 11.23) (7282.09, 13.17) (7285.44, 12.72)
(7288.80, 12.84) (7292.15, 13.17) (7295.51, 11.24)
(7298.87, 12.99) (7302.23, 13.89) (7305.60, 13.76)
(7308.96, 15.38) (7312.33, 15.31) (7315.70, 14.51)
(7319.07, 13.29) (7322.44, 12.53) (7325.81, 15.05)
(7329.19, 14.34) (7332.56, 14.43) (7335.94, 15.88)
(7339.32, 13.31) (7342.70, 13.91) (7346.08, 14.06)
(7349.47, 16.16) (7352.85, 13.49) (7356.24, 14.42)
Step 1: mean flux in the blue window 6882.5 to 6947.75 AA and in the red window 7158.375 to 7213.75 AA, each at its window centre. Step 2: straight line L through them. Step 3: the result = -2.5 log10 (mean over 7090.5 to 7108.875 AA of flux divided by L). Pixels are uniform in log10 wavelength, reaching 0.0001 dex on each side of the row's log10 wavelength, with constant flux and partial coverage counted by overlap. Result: 0.13 mag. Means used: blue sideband 14.7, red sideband 13.6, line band 12.4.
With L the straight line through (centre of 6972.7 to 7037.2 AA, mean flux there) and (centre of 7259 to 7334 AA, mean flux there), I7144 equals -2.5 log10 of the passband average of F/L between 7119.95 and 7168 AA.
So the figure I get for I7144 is 0.07 mag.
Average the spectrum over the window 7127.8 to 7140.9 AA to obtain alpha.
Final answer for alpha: 13.5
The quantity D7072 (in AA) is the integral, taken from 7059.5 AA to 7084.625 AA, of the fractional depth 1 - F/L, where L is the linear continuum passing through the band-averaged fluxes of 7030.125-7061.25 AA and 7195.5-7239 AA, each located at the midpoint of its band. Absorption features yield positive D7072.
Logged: 3.3 AA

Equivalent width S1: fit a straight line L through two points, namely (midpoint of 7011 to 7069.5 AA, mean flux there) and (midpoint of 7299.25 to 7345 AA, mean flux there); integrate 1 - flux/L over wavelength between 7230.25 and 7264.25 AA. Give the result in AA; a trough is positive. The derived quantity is 1.7 AA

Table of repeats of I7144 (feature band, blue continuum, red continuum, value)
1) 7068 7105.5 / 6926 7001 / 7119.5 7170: 0.11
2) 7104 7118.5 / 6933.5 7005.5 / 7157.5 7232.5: -0.10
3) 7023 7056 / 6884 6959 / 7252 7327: -0.06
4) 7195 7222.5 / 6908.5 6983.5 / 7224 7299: -0.07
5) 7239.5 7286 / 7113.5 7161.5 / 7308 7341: 0.07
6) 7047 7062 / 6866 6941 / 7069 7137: -0.08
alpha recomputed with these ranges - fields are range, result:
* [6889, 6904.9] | 15.5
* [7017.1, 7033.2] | 14.7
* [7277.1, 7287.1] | 12.4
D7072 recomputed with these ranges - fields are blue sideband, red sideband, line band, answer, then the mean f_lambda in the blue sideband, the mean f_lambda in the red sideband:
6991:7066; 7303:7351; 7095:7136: 3.3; 15.1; 14.4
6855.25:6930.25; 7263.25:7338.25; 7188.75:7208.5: 1.1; 14.8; 13.6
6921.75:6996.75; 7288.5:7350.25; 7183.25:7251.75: 3.4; 14.6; 14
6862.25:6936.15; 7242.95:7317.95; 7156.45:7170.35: 0.6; 14.9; 13.4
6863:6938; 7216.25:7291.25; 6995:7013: -2.6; 14.9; 13.3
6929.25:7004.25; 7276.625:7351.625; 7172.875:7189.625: 0.8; 14.8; 13.8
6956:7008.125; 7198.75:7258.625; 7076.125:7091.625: 2.0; 15.1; 13.8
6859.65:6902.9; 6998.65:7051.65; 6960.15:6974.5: 0.3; 15.1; 15.2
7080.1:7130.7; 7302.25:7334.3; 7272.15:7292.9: 1.8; 13.4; 14.3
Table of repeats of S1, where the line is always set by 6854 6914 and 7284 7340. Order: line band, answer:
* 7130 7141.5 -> 0.7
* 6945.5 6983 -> 0.7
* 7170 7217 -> 1.0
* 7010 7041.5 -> -0.5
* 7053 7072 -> 2.2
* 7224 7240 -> 1.0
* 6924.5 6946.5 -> 0.3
